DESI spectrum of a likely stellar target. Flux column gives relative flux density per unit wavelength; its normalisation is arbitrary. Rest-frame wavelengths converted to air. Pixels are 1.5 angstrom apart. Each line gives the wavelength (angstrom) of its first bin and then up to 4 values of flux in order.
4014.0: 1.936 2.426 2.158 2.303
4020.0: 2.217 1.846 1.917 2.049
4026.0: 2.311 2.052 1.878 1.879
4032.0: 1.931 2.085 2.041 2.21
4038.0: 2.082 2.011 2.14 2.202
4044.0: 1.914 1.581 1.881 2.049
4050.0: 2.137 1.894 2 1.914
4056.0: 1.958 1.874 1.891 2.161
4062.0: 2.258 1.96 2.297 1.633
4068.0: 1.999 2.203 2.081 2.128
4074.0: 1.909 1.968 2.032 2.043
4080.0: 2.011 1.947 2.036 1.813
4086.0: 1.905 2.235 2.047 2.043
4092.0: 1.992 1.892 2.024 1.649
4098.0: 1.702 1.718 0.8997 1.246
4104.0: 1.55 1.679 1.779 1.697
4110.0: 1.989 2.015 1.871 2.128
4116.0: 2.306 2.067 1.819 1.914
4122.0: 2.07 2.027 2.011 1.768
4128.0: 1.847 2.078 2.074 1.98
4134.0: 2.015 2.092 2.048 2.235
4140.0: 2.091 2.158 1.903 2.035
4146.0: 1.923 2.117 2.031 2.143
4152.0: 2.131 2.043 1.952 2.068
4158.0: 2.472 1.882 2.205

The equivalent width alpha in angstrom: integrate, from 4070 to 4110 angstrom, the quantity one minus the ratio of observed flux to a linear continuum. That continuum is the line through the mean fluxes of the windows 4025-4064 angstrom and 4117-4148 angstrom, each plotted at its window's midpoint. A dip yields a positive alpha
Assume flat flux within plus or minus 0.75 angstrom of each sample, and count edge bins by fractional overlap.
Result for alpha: 3.2 angstrom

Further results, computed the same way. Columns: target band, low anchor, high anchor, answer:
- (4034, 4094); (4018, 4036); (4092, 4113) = -4.50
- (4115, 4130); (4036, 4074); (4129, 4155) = 0.43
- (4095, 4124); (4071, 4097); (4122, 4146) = 2.97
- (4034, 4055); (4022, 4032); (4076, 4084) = -0.02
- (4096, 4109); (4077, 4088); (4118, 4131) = 2.85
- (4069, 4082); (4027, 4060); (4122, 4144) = -0.24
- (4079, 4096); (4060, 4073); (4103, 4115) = -0.35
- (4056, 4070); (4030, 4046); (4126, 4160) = 0.00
